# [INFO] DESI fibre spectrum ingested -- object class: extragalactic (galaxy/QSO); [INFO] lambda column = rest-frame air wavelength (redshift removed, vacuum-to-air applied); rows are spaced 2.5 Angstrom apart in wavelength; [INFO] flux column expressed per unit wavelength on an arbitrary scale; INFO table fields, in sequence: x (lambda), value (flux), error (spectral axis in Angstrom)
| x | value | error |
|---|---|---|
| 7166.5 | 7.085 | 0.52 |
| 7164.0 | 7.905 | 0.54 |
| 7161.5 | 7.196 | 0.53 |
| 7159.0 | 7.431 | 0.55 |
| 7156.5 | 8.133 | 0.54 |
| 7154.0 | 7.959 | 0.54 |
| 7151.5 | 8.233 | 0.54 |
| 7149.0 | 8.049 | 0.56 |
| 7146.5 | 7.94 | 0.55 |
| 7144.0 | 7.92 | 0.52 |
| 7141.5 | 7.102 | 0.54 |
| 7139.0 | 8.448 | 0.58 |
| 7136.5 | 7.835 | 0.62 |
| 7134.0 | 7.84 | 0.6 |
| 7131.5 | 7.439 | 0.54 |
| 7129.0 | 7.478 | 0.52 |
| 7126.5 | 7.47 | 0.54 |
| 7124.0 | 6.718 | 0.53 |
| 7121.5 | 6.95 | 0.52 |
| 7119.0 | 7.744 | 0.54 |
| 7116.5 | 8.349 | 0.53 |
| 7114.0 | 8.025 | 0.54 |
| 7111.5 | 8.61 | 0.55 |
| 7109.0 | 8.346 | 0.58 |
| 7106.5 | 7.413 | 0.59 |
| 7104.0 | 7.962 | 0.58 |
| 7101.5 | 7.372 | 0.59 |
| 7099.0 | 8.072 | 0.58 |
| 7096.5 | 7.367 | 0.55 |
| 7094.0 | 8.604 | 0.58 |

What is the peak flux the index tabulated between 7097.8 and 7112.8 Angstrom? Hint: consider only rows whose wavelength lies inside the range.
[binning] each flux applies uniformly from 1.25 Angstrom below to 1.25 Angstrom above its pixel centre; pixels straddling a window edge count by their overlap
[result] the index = 8.61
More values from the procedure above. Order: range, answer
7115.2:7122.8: 8.349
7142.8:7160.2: 8.233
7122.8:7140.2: 8.448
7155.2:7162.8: 8.133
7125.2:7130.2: 7.478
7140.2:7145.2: 7.92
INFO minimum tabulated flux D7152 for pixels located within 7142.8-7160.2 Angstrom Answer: 7.431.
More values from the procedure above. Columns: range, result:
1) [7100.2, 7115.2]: 7.372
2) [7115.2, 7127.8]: 6.718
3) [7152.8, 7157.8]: 7.959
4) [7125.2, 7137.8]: 7.439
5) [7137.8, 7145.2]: 7.102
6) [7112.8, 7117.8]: 8.025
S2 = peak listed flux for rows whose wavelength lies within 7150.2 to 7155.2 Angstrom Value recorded 8.233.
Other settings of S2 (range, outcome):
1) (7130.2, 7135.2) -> 7.84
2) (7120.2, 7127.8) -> 7.47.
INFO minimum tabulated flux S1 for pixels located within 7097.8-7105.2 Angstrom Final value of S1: 7.372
